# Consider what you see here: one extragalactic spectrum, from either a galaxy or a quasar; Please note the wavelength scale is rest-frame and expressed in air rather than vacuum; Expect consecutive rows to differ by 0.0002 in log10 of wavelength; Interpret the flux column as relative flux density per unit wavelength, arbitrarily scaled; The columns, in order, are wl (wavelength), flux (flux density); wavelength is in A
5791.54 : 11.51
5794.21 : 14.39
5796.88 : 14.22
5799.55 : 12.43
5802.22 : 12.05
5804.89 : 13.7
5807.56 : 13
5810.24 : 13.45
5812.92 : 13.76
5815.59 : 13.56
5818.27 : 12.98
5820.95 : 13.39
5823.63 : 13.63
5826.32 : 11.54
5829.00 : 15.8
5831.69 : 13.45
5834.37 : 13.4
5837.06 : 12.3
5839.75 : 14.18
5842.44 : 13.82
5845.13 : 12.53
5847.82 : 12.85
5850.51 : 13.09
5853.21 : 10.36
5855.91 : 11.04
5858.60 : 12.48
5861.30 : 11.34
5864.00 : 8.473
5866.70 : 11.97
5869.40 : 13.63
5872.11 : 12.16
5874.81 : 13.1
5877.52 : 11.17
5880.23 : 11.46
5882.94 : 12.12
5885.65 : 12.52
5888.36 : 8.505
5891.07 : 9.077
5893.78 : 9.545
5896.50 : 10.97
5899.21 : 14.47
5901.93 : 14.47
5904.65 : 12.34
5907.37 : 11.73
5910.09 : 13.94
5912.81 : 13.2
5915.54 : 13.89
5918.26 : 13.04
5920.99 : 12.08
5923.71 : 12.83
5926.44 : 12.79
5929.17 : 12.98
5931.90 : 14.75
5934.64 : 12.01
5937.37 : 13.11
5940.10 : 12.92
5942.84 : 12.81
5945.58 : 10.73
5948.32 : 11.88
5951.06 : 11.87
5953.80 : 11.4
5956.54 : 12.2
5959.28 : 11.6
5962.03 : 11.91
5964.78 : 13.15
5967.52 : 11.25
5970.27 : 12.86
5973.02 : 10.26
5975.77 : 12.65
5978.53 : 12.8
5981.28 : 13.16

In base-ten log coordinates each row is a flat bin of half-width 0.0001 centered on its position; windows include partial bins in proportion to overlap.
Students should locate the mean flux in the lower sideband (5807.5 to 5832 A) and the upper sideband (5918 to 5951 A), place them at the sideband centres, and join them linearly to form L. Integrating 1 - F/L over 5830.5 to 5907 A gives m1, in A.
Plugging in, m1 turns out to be 6.4 A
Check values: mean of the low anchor 13.5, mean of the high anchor 12.6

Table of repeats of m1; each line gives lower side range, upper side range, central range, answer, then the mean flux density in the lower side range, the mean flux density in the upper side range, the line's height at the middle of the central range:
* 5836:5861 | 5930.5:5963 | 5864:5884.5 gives 0.7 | 12.5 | 12.3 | 12.4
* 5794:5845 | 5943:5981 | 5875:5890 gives 1.7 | 13.4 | 12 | 12.8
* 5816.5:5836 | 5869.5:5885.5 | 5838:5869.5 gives 1.7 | 13.4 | 12.2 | 12.8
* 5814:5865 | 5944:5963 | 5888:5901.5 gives 1.4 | 12.7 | 11.7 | 12.2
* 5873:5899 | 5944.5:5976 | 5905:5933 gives -4.1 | 11.1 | 11.8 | 11.4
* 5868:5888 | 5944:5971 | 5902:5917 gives -1.4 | 12.1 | 11.9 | 12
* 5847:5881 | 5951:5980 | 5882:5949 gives -2.6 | 11.8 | 12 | 11.9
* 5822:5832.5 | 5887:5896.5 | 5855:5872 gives -0.6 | 13.6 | 9.32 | 11.2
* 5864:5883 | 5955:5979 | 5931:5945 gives -1.1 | 12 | 12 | 12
